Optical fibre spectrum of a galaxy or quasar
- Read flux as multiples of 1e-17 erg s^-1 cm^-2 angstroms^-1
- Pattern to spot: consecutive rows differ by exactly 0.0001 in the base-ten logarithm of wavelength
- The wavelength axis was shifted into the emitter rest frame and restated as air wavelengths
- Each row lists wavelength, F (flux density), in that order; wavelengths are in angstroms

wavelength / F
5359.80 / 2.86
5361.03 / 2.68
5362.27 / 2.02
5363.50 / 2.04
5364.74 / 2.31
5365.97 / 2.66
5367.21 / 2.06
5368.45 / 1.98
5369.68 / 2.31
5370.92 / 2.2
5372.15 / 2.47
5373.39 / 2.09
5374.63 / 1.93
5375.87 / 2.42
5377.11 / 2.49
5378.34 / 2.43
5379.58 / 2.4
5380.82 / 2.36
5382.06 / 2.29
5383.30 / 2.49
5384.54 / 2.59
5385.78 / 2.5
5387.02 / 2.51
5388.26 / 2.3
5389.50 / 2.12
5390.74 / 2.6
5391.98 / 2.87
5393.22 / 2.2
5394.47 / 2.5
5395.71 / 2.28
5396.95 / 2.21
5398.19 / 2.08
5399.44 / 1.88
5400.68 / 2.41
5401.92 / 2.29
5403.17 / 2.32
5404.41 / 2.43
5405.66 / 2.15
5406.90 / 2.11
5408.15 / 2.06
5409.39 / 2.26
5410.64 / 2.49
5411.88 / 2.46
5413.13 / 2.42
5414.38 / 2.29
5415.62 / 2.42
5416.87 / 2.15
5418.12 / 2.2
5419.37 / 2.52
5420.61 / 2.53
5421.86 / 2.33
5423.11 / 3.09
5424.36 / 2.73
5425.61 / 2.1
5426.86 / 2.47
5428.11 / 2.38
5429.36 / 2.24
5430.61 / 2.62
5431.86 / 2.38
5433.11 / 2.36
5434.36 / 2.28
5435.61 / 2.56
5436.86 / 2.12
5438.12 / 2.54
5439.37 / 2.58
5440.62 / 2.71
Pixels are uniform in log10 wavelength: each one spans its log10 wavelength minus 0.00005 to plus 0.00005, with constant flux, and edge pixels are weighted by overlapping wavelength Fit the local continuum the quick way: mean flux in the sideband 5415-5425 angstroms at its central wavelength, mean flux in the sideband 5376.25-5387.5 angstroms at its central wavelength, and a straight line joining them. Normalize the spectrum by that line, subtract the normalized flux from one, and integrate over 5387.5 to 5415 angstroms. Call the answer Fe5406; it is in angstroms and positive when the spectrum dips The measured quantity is 1.8 angstroms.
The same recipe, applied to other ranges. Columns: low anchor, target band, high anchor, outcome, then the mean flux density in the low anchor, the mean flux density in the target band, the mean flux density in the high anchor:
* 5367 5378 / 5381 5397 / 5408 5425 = -0.83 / 2.23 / 2.43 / 2.44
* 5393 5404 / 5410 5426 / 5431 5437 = -0.90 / 2.25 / 2.45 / 2.37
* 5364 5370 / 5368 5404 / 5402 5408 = -1.33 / 2.26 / 2.33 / 2.24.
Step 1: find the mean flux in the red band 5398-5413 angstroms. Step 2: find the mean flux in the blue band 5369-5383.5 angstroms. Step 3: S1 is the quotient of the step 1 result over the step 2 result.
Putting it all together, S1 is 1.0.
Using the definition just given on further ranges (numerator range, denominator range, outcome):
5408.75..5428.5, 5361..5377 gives 1.09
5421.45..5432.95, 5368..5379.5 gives 1.09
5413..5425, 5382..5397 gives 1.01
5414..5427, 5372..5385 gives 1.04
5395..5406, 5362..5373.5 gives 1.00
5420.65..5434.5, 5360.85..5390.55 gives 1.06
